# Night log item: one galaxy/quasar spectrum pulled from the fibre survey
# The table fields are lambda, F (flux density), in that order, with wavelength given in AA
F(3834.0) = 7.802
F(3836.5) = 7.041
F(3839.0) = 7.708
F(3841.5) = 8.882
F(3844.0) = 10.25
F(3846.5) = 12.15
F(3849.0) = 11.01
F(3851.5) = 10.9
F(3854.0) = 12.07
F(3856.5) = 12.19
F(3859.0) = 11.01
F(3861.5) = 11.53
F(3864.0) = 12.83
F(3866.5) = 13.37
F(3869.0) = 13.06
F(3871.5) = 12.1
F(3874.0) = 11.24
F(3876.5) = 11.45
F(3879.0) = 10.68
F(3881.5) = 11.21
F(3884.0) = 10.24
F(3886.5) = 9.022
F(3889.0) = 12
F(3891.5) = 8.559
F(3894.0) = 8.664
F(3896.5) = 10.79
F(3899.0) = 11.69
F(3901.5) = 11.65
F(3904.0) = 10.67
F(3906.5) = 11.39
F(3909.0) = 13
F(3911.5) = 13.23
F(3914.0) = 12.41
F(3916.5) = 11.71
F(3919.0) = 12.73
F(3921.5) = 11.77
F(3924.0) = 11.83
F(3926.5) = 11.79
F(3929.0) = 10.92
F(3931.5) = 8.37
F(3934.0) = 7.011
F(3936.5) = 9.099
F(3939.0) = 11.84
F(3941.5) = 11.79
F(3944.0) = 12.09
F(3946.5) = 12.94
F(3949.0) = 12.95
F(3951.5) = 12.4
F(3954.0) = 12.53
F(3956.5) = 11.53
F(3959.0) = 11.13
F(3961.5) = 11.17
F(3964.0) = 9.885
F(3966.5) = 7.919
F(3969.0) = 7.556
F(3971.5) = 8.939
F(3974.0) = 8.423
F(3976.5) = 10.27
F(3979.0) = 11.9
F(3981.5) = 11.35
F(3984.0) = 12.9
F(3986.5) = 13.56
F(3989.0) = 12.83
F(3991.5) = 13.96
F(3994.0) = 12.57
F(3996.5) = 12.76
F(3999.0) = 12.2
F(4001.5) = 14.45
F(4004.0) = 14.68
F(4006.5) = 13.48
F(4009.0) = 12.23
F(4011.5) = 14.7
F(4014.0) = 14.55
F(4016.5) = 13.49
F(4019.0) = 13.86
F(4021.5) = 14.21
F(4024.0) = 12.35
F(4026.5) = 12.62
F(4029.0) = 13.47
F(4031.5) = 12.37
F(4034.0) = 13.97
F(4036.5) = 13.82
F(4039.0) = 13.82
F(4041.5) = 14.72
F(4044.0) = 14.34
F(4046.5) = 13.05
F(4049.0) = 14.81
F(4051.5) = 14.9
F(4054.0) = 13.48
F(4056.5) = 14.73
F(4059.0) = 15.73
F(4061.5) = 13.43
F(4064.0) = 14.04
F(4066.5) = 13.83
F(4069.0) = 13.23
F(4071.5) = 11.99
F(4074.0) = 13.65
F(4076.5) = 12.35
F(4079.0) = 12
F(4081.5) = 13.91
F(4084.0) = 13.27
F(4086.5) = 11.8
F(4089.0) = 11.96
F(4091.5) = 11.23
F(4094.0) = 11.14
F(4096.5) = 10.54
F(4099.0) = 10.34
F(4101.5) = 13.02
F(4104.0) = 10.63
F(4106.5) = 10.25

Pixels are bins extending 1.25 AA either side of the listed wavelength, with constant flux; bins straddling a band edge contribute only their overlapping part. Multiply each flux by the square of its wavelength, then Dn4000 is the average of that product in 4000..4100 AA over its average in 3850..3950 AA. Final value 1.3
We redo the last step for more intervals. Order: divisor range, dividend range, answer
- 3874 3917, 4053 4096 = 1.28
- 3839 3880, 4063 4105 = 1.20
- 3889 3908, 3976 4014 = 1.29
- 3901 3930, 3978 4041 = 1.17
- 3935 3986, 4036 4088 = 1.31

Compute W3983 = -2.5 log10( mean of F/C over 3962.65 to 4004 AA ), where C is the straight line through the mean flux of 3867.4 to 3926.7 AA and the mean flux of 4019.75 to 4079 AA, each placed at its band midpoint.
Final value 0.11 mag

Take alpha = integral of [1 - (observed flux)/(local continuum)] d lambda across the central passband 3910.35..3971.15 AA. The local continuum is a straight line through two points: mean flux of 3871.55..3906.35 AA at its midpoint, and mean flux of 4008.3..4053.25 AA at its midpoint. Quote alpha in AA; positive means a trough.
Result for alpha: 3.6 AA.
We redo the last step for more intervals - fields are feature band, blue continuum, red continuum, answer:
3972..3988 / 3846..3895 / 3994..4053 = 2.1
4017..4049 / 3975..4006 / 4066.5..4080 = -2.1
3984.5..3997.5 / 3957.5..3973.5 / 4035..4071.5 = -2.9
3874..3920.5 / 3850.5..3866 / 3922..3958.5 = 1.5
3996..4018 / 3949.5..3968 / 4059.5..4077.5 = -3.0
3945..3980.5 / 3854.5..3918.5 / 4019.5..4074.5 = 5.2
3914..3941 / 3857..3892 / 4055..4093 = 2.3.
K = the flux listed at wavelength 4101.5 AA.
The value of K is 13.02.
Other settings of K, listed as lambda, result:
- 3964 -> 9.885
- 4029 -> 13.47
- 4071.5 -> 11.99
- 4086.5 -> 11.8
